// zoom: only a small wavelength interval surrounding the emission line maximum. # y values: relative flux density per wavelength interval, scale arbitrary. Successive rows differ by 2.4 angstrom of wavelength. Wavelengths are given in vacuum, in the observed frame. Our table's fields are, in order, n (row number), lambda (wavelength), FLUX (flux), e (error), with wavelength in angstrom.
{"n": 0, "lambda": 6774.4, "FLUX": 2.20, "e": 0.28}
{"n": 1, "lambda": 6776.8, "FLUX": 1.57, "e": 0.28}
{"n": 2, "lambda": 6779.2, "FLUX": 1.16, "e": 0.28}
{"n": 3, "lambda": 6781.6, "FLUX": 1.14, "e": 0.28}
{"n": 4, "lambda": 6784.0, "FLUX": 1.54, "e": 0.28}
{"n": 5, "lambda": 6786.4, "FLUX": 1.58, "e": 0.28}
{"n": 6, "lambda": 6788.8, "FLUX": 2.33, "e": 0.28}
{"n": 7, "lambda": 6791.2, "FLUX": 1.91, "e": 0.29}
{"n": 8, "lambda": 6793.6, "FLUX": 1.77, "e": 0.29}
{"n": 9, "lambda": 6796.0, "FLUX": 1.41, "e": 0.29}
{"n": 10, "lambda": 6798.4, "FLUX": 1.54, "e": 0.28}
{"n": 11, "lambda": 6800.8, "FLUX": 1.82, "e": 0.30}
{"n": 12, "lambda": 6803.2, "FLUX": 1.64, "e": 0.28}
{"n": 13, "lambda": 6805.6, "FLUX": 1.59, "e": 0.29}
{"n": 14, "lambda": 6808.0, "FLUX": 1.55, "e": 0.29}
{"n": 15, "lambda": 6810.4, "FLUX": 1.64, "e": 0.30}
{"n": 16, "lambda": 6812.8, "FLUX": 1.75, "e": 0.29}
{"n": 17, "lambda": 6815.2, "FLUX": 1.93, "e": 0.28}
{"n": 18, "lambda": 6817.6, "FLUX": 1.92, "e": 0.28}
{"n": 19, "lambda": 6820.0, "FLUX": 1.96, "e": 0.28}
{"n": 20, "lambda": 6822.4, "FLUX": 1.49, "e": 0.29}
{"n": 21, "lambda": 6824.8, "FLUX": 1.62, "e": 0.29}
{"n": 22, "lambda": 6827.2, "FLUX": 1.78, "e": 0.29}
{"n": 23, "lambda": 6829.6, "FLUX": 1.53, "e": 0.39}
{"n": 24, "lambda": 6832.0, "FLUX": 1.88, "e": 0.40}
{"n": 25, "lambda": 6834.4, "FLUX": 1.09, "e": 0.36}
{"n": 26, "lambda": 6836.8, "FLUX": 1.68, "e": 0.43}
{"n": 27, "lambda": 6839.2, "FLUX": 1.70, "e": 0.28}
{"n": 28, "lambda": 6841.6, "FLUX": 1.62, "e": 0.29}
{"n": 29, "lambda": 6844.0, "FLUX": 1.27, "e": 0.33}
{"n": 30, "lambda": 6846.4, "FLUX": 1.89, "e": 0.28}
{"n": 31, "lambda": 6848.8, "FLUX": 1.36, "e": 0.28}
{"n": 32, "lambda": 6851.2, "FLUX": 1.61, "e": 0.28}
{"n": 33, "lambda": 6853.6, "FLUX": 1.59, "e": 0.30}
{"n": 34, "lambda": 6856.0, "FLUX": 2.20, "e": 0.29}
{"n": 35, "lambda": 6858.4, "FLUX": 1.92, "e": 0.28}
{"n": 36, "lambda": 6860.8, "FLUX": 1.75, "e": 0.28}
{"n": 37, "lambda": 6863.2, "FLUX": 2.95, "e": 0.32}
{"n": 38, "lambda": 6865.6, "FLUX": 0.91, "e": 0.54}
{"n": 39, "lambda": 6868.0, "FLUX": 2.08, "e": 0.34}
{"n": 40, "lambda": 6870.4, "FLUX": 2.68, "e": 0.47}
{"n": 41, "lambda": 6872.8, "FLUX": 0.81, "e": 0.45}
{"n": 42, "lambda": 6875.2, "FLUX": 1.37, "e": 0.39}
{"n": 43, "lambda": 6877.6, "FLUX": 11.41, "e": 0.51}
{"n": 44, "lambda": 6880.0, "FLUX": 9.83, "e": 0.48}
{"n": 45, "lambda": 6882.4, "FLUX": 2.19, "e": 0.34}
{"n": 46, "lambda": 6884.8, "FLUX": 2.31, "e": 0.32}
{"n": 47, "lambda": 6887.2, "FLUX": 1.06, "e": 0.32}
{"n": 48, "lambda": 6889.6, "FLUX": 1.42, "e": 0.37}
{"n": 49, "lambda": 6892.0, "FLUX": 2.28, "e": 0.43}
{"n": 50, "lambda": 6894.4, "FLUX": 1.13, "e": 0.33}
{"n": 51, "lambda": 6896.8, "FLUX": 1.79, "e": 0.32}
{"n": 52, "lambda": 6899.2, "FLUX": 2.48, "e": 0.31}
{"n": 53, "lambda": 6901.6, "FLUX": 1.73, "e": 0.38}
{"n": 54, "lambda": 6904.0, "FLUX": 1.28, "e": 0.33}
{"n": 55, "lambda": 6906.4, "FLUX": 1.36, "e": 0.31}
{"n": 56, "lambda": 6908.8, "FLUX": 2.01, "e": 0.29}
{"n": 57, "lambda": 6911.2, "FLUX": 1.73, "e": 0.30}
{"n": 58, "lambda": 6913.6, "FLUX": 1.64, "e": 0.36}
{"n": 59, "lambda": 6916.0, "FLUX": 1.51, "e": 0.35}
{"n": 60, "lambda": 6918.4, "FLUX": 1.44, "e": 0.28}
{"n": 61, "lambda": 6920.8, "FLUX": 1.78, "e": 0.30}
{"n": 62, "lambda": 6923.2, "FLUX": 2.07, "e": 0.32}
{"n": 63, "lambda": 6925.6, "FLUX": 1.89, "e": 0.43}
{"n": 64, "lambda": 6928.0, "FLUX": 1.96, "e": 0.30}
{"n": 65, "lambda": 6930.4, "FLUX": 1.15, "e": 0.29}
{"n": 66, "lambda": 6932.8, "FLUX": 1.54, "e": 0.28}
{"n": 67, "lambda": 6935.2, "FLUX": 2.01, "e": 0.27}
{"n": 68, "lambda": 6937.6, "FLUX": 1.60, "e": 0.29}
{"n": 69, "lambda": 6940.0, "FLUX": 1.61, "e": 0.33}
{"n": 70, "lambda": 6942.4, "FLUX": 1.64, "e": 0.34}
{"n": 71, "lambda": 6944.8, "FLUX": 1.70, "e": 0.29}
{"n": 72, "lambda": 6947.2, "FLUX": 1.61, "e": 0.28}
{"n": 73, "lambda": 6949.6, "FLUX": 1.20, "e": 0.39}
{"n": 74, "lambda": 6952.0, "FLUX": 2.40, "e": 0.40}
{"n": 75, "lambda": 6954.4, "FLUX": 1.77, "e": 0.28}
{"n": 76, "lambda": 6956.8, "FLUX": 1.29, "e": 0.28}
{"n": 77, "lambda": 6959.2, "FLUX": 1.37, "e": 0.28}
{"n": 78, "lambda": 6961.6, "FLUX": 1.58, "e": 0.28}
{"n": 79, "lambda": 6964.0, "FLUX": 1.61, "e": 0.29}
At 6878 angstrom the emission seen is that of H-alpha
